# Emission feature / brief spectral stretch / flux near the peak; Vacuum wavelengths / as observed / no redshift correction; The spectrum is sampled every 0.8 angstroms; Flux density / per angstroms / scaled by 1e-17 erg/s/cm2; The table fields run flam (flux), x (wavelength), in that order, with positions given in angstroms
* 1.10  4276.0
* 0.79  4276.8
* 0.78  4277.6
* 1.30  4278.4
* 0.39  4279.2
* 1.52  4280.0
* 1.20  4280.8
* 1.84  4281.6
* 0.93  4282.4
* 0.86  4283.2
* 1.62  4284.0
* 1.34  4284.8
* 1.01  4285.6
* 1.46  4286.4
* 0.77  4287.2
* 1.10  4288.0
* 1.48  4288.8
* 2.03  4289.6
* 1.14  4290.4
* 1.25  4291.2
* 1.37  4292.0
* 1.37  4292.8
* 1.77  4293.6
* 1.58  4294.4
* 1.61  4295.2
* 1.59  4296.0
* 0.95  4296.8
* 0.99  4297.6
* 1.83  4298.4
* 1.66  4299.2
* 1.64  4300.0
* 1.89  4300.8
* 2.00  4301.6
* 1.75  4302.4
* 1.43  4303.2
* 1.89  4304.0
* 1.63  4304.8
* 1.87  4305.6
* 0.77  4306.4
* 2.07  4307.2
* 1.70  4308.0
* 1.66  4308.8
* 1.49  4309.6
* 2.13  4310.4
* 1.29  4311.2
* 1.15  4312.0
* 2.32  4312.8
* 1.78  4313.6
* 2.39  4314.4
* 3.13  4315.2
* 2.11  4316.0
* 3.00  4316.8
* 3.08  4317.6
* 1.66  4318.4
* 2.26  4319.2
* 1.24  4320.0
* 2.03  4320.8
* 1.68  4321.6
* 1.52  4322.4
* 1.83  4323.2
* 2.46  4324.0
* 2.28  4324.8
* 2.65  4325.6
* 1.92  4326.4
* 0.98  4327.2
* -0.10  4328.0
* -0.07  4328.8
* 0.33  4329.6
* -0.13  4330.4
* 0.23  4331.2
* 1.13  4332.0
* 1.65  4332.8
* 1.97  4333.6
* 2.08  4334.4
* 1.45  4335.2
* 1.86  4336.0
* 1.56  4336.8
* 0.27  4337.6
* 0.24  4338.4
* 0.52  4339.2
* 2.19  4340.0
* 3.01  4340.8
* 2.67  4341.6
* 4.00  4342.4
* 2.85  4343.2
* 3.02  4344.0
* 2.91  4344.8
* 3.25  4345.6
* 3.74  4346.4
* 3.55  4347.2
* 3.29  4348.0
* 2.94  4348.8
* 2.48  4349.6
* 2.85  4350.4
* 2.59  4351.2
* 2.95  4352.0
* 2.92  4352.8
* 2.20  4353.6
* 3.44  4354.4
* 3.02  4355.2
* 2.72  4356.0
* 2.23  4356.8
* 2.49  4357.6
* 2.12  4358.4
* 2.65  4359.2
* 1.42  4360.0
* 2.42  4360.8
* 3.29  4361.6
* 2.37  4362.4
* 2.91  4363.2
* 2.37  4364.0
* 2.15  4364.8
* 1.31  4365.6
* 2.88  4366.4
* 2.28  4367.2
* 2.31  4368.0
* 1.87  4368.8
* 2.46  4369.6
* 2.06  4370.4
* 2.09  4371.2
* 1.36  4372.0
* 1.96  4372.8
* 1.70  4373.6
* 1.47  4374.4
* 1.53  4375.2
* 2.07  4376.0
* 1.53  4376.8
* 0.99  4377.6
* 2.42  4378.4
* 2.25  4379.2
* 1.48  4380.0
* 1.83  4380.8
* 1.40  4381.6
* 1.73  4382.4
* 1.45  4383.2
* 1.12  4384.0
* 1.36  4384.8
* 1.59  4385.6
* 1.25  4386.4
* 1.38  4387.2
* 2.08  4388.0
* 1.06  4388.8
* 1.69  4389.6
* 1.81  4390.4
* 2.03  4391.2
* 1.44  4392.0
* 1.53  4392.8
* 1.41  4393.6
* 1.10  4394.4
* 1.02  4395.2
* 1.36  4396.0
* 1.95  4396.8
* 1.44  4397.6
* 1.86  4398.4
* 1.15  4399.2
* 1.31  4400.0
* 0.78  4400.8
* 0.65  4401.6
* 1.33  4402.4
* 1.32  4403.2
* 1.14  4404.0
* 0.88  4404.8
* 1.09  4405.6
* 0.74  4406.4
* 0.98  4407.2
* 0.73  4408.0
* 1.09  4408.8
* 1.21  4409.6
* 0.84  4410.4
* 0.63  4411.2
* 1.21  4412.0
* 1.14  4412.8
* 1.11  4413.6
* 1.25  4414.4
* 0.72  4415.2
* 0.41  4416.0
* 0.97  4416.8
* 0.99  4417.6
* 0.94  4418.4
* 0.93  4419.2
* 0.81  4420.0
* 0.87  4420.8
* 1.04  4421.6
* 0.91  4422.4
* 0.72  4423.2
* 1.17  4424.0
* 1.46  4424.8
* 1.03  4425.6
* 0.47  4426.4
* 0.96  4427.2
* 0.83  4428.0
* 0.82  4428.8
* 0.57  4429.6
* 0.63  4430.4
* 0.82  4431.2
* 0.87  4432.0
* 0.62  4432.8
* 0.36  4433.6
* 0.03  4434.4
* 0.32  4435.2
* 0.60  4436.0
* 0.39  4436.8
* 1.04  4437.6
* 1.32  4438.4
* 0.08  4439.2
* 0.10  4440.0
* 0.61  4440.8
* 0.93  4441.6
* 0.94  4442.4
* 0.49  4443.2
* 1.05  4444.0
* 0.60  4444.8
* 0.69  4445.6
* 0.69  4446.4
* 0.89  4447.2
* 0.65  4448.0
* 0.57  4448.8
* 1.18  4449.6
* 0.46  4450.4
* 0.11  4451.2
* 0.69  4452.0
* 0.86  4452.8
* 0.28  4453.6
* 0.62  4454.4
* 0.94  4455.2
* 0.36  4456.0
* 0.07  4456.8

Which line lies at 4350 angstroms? C IV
